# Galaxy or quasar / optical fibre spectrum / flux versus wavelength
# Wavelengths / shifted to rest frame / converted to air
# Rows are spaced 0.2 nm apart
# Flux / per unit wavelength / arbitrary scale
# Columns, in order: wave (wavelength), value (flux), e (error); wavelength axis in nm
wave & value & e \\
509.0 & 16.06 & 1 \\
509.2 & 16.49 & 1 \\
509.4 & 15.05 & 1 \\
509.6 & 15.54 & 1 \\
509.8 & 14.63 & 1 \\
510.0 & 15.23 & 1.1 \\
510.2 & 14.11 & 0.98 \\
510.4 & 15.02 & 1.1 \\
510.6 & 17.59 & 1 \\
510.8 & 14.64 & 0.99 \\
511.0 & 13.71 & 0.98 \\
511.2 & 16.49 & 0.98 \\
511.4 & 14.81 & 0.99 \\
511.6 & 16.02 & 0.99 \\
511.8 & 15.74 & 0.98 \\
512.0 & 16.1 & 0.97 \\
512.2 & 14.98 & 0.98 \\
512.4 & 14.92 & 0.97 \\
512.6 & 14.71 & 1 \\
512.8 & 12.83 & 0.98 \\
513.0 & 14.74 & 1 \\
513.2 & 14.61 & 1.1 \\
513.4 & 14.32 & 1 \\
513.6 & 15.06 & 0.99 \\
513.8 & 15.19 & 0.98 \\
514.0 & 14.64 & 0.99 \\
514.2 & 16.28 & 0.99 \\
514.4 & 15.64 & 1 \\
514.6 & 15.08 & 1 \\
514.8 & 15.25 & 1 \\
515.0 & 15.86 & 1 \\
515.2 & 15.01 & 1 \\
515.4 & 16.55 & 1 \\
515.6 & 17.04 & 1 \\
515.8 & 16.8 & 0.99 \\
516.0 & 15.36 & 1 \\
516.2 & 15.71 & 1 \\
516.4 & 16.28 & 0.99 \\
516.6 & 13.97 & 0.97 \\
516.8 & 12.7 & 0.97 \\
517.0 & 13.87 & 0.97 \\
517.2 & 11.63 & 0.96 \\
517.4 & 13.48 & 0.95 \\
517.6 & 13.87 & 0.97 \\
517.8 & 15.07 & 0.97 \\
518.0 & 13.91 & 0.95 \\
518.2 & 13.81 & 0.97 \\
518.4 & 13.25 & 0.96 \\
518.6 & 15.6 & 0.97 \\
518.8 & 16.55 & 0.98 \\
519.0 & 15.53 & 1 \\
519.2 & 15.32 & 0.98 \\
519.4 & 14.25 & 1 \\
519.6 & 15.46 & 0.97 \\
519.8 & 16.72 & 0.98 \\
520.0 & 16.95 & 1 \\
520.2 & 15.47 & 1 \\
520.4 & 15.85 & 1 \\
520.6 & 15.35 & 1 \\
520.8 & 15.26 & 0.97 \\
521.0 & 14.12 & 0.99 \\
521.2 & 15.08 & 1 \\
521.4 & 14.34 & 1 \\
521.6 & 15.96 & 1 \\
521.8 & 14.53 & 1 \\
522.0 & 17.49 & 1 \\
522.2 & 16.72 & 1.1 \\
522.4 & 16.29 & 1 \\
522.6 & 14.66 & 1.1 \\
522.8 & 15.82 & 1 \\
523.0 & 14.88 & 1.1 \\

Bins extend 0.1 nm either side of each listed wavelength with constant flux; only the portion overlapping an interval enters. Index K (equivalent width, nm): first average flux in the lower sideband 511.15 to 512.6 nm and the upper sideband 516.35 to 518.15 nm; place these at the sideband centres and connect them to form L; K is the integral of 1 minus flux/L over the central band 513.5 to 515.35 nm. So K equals -0.09 nm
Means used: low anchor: 15.5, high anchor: 13.8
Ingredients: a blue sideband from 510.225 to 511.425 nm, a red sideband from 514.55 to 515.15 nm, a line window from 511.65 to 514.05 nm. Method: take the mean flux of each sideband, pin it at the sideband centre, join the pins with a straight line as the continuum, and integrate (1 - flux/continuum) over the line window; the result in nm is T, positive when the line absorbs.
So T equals 0.08 nm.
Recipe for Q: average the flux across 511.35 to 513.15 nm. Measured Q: 15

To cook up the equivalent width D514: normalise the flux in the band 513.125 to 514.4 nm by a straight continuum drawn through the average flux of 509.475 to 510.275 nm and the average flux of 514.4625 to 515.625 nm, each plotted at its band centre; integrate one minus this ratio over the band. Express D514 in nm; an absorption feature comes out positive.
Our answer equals 0.04 nm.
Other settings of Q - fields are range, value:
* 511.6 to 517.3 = 15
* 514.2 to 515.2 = 15.5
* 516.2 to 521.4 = 14.8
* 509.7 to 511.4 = 15.2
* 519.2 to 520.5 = 15.7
